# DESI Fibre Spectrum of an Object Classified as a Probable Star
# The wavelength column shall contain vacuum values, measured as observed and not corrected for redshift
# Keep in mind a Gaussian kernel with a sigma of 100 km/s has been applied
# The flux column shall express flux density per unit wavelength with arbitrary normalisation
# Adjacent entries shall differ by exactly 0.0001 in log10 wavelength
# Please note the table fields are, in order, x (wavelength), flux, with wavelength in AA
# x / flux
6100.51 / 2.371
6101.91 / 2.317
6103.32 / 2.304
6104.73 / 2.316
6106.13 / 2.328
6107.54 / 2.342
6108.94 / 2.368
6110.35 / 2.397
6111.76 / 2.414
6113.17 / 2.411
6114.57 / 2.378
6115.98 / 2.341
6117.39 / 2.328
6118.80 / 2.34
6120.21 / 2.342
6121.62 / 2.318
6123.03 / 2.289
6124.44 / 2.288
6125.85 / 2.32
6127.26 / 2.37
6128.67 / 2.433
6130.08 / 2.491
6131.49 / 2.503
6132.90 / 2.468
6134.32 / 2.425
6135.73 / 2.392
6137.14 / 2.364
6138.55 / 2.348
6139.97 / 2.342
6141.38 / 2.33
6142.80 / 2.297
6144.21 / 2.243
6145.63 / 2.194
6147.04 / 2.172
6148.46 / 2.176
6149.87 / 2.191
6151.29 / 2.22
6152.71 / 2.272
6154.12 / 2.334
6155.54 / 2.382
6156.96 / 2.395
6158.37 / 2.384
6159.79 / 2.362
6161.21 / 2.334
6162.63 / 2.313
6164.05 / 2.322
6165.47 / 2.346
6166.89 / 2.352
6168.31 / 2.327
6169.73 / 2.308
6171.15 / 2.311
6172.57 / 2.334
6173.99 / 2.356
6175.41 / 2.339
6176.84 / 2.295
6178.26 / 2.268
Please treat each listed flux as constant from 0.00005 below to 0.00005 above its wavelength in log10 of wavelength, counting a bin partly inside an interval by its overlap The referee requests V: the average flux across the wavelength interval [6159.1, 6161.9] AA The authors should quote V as 2.35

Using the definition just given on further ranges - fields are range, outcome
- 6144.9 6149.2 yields 2.18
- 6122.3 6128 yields 2.32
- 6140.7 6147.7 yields 2.25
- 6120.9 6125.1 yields 2.3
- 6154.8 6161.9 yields 2.37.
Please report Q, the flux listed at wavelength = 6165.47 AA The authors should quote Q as 2.346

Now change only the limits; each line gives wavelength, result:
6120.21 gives 2.342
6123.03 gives 2.289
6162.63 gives 2.313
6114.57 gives 2.378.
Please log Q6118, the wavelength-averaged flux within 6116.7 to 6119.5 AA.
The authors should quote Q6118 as 2.33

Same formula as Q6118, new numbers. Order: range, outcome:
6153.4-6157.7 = 2.38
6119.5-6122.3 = 2.33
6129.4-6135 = 2.47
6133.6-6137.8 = 2.39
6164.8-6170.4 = 2.33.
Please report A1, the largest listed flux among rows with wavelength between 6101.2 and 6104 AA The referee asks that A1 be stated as 2.317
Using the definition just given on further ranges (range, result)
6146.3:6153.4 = 2.272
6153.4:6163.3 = 2.395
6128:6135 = 2.503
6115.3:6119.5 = 2.341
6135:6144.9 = 2.392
